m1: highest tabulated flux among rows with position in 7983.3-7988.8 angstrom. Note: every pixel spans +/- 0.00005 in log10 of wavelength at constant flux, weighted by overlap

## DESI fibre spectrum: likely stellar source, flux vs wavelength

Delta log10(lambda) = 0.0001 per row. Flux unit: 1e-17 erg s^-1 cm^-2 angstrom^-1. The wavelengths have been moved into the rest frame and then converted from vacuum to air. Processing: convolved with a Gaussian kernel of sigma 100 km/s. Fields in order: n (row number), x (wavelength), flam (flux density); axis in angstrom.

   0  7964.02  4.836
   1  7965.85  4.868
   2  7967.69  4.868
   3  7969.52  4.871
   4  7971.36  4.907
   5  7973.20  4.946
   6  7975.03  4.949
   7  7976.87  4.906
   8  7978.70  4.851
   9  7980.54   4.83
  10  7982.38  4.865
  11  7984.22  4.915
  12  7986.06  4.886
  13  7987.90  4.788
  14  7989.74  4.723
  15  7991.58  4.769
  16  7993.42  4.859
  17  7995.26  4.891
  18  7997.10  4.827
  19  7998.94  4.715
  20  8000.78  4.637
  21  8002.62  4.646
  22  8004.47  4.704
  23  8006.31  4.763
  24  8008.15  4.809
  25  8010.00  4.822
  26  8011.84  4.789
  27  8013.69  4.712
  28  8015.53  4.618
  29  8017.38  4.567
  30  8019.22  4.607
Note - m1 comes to 4.915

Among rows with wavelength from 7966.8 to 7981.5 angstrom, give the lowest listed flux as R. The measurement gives 4.83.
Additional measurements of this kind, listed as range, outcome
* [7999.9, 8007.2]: 4.637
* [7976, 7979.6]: 4.851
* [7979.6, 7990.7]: 4.723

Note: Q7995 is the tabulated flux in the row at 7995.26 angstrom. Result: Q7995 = 4.891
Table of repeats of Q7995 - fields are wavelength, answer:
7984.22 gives 4.915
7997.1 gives 4.827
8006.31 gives 4.763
